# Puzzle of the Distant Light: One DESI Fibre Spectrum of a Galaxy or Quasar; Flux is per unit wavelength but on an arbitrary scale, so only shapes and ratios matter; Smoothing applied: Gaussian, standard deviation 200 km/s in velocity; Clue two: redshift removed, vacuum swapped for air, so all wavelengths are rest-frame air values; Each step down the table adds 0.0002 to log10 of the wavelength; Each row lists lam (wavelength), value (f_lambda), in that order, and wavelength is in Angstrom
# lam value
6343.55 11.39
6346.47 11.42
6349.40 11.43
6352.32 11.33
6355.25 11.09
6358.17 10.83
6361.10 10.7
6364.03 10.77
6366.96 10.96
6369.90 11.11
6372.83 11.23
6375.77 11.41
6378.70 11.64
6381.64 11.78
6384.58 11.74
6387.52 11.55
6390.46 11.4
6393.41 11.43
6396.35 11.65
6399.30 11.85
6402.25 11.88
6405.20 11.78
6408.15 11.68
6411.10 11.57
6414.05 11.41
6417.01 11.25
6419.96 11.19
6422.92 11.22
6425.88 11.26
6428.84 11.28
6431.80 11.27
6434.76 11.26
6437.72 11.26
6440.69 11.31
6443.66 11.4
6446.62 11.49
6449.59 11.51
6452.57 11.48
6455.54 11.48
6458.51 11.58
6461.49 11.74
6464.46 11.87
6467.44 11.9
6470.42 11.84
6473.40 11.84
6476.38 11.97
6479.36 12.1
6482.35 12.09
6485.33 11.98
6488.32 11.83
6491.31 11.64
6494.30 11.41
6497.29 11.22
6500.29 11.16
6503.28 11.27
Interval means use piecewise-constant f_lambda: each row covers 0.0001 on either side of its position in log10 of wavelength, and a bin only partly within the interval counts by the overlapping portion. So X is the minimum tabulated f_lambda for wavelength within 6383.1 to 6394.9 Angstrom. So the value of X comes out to 11.4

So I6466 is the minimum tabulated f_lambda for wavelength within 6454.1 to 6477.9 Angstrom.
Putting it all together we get 11.48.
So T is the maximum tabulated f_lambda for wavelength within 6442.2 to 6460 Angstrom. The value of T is 11.58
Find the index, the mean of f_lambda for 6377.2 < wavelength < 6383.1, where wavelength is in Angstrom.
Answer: 11.7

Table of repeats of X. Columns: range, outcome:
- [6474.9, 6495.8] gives 11.41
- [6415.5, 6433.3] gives 11.19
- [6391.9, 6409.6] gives 11.43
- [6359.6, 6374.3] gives 10.7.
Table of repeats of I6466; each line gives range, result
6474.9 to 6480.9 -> 11.97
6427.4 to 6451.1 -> 11.26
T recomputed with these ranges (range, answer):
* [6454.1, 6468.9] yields 11.9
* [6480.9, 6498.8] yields 12.09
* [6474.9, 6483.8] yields 12.1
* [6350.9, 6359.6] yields 11.33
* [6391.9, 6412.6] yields 11.88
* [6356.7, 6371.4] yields 11.11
